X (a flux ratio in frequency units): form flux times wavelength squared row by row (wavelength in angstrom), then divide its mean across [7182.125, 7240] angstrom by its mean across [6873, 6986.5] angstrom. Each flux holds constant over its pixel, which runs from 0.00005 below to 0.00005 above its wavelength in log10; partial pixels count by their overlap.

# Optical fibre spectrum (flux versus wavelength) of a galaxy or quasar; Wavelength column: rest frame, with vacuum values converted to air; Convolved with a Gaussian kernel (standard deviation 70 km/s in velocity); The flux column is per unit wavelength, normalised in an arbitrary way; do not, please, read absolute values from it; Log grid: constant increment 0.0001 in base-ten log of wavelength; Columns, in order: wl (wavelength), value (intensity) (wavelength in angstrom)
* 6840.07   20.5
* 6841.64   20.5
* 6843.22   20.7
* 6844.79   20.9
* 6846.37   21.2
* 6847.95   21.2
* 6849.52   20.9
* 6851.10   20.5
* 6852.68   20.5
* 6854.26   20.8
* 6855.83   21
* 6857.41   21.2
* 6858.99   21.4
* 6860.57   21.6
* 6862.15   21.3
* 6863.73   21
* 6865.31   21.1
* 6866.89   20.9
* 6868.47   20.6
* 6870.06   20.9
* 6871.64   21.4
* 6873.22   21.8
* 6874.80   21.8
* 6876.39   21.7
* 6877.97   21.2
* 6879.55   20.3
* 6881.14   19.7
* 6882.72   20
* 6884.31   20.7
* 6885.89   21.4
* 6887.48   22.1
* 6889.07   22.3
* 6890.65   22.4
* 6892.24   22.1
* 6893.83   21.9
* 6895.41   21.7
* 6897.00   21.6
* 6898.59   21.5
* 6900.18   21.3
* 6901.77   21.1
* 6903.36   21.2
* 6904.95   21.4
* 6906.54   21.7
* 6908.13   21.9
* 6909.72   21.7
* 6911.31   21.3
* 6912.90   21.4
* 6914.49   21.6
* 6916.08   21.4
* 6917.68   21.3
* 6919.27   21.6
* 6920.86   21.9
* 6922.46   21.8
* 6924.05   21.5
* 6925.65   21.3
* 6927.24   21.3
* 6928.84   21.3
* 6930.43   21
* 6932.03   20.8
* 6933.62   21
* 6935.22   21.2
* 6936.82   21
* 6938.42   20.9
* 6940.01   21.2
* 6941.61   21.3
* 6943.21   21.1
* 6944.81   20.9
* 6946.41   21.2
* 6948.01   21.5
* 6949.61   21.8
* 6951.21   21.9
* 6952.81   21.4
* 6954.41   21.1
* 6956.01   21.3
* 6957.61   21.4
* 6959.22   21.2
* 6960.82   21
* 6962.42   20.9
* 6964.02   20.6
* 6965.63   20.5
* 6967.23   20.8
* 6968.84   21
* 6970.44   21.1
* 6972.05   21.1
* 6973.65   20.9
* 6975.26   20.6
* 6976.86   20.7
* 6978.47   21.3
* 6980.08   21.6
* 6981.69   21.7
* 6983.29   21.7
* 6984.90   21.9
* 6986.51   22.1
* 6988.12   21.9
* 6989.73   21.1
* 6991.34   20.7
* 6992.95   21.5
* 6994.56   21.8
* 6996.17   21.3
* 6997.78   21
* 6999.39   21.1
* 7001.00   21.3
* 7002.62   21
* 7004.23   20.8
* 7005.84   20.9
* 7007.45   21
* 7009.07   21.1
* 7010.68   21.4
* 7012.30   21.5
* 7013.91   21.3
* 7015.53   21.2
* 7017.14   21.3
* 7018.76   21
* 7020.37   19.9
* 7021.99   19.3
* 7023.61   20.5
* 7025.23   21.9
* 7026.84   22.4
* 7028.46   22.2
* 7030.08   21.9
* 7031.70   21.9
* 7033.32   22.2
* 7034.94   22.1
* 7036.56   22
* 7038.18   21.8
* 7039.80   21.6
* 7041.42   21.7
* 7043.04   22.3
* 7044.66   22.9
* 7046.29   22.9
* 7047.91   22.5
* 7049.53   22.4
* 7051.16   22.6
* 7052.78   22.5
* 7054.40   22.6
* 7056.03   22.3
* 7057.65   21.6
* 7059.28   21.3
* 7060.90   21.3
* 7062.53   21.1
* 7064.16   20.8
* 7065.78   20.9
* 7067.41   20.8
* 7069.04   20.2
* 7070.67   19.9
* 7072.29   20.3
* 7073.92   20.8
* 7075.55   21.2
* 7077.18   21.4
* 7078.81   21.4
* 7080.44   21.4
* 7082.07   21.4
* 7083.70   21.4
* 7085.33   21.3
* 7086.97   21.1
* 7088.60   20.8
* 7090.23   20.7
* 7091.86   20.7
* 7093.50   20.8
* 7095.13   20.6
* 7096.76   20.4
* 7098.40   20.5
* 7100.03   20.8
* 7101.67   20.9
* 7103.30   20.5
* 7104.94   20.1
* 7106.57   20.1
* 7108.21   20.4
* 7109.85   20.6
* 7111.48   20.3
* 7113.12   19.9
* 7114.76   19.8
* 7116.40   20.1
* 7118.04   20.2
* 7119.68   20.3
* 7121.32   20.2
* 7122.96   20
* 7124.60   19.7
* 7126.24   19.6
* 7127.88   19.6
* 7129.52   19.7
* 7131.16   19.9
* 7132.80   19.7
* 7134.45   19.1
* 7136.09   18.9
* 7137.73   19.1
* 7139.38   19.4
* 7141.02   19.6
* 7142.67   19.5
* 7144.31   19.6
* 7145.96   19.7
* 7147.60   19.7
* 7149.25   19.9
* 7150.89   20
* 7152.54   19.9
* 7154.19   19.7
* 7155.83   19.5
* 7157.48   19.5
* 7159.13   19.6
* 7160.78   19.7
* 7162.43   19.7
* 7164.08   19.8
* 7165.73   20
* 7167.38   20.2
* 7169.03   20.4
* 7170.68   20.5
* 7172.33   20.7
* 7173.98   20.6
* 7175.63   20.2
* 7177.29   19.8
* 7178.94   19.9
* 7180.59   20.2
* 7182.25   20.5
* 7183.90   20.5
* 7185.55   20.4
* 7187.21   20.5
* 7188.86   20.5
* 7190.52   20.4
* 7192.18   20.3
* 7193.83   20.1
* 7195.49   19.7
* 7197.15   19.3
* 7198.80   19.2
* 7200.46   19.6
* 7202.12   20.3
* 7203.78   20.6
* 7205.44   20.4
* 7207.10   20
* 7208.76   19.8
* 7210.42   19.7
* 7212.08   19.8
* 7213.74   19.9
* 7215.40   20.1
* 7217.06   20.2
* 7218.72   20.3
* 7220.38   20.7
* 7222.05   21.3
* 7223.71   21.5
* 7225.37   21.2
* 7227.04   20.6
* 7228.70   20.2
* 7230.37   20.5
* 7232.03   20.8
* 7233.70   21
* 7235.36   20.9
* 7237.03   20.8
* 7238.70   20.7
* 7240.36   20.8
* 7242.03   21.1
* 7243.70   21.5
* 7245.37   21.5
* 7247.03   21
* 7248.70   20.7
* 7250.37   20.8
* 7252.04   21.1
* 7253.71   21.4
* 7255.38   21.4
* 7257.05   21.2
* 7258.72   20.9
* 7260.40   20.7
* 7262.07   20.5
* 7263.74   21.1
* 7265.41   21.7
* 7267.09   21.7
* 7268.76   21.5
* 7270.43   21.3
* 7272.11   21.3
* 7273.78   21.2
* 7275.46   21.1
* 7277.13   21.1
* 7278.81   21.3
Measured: 1.0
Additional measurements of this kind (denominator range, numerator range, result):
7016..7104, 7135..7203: 0.96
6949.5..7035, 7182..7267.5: 1.04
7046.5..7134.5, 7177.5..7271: 1.03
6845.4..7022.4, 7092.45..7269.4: 1.03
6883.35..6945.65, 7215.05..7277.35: 1.08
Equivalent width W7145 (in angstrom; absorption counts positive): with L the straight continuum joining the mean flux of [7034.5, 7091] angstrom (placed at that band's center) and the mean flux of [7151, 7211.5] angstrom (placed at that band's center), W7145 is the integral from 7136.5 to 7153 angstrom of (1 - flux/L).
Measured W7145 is 0.7 angstrom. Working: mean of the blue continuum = 21.5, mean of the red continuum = 20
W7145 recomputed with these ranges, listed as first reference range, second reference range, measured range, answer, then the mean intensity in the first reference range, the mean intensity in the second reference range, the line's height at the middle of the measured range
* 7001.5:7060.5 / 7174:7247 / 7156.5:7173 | 0.58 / 21.7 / 20.4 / 20.7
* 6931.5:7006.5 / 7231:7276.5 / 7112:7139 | 1.79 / 21.2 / 21.1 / 21.1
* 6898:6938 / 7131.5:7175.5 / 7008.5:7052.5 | -2.35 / 21.4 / 19.8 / 20.6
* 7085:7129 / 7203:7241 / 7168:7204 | 0.49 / 20.4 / 20.5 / 20.5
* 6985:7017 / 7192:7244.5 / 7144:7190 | 1.25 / 21.3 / 20.4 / 20.6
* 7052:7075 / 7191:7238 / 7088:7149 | 2.41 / 21.2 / 20.3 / 20.9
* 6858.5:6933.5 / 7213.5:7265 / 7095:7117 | 0.74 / 21.4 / 20.9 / 21.1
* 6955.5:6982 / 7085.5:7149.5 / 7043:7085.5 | -2.31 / 21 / 20.1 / 20.4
